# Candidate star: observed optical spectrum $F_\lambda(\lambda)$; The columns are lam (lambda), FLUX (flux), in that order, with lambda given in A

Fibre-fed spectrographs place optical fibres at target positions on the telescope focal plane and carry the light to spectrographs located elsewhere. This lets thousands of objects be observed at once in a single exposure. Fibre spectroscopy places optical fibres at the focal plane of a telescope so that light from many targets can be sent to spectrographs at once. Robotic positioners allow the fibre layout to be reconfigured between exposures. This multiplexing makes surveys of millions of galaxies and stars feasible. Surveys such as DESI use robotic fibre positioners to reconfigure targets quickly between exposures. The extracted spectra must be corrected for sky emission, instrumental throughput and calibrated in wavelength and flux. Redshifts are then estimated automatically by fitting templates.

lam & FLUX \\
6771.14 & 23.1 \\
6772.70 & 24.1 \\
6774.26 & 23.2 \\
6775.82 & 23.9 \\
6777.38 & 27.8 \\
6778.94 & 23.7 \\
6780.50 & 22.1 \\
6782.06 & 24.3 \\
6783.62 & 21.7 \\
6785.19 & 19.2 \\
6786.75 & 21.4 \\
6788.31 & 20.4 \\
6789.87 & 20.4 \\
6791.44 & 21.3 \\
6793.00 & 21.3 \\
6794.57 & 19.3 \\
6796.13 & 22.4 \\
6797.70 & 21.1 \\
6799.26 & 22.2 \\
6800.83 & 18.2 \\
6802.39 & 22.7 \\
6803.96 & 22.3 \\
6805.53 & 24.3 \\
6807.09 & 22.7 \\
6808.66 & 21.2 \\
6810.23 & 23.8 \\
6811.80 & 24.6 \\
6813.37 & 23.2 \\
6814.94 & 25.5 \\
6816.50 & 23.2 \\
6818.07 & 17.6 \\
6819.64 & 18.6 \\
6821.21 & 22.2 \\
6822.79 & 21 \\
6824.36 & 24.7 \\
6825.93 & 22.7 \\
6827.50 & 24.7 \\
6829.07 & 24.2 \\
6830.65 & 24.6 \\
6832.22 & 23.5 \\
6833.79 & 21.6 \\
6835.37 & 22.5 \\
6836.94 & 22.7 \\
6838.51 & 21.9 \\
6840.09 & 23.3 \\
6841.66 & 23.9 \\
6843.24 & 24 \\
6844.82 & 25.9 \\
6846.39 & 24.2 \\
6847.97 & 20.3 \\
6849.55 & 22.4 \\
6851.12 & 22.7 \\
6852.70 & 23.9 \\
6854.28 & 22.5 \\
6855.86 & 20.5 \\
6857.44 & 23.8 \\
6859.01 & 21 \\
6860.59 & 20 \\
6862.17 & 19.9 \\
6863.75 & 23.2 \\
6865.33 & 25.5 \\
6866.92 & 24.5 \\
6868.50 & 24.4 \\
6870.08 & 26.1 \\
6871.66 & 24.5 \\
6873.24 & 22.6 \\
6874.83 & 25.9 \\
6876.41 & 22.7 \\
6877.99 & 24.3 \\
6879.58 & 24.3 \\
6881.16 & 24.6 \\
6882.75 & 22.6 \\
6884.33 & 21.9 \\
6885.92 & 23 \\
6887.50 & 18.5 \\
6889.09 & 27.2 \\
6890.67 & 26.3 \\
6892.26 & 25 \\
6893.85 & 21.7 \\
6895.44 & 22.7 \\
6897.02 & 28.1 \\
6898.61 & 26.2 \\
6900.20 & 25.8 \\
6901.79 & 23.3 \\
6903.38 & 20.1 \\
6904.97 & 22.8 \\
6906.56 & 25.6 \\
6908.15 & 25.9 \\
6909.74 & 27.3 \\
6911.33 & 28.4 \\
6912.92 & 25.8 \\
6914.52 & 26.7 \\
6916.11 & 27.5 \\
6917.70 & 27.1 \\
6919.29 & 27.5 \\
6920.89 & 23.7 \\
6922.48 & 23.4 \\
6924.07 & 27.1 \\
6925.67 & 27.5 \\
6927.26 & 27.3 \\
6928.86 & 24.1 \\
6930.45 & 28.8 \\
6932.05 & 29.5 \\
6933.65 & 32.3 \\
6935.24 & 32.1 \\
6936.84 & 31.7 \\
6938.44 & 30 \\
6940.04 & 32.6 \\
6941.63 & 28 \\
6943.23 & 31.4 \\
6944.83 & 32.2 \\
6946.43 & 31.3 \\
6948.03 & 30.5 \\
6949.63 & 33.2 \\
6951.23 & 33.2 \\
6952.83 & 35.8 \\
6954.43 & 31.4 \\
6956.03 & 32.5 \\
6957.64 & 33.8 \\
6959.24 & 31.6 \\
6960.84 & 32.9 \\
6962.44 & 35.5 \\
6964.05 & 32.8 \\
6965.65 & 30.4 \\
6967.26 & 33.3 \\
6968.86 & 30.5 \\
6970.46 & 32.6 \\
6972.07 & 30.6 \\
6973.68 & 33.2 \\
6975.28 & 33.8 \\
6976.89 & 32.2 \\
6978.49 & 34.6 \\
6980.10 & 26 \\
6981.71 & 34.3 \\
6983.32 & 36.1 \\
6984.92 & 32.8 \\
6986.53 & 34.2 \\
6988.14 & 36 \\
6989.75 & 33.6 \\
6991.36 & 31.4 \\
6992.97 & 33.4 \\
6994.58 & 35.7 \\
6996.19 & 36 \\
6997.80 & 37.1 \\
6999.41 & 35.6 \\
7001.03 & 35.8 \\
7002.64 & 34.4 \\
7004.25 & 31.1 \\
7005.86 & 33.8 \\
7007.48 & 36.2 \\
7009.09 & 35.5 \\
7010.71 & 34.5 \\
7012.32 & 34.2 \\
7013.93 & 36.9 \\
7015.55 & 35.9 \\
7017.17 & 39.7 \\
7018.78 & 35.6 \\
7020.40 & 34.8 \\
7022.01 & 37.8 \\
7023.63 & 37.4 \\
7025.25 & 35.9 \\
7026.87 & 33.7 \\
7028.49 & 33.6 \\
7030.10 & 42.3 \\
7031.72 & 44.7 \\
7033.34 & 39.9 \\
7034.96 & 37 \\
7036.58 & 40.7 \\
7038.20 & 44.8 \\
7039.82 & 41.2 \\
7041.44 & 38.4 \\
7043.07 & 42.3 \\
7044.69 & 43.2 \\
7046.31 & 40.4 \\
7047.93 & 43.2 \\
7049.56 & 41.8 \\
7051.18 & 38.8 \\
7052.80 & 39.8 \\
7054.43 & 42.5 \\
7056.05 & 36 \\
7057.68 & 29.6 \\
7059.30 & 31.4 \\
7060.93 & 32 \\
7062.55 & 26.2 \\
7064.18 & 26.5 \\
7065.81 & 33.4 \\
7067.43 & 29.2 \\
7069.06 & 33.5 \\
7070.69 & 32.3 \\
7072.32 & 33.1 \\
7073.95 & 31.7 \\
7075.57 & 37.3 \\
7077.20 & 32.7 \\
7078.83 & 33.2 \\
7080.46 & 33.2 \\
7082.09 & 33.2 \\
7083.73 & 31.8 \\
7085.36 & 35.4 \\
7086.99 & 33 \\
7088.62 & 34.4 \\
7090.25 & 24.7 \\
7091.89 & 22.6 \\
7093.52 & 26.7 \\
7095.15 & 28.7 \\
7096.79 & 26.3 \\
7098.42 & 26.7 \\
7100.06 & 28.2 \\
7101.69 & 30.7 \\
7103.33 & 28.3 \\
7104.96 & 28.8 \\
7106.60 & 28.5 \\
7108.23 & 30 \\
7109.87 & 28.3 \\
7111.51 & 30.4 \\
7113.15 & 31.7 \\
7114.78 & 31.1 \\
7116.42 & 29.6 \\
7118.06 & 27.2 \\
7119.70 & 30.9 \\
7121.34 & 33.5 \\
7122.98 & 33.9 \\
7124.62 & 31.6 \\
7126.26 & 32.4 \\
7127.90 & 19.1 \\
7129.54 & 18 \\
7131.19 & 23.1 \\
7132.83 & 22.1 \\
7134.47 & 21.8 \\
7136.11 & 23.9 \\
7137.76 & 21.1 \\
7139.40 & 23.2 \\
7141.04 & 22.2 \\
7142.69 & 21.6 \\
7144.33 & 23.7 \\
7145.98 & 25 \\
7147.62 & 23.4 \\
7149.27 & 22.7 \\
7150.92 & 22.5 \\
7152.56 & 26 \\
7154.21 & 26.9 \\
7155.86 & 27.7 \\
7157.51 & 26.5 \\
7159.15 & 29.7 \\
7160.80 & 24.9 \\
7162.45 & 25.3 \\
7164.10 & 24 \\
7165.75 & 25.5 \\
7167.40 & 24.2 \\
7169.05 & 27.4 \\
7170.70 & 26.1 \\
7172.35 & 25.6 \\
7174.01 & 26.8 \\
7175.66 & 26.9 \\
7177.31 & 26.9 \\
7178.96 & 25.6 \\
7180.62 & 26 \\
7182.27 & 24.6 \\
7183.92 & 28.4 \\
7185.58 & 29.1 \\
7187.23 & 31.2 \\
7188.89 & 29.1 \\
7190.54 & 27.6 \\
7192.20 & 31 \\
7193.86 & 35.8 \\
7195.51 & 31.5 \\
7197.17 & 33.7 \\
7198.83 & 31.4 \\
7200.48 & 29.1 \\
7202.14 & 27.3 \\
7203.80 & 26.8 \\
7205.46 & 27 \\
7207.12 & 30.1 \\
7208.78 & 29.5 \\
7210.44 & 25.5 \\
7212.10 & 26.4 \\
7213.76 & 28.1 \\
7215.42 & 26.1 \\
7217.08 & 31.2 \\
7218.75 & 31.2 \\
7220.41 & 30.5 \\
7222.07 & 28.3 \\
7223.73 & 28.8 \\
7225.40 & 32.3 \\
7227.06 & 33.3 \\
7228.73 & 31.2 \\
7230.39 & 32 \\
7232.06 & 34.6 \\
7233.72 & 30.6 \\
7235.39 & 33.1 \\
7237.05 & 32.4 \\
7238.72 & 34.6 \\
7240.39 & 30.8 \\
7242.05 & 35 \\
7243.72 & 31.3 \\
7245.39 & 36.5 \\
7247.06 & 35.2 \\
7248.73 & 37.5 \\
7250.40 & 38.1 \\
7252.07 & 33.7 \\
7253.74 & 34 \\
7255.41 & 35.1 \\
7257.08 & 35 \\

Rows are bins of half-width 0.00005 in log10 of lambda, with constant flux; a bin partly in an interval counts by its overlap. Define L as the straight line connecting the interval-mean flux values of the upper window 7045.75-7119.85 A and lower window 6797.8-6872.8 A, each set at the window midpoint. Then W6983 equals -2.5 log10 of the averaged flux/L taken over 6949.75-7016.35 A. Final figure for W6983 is -0.19 mag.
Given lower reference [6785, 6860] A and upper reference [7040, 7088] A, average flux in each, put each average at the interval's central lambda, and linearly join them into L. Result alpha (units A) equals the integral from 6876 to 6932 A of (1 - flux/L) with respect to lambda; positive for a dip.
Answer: 3.3 A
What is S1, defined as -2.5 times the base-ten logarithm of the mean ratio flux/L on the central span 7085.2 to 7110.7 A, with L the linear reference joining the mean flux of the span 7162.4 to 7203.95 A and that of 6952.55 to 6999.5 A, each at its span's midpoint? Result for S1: 0.056 mag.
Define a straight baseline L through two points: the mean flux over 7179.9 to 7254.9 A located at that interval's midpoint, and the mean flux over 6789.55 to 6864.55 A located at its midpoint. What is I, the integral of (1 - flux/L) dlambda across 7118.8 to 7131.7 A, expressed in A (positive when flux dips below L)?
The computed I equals 0.4 A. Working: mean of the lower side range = 22.4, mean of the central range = 27.9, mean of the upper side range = 31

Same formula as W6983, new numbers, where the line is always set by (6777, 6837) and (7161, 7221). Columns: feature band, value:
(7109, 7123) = -0.14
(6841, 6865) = 0.02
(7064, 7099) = -0.17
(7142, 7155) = 0.15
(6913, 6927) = -0.10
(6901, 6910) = -0.01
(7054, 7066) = -0.21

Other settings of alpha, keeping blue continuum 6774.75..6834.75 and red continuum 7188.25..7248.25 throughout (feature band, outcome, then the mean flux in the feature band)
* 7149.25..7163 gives 1.7 A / 26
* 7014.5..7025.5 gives -4.1 A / 36.8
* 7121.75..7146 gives 4.0 A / 24.3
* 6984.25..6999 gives -4.7 A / 34.5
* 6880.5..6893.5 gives 0.3 A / 23.6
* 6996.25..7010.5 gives -4.6 A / 35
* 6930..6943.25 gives -3.0 A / 30.7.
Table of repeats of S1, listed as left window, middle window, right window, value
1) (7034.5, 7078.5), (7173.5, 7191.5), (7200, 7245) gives 0.16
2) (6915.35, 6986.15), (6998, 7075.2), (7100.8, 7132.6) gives -0.22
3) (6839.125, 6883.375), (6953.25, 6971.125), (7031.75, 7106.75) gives -0.15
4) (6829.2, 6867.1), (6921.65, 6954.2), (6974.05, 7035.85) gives 0.00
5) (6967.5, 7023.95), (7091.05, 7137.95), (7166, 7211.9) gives 0.12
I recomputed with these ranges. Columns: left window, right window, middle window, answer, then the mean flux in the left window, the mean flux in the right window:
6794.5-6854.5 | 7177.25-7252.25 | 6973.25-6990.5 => -5.0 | 22.7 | 30.7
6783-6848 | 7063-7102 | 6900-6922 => -0.1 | 22.3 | 30.7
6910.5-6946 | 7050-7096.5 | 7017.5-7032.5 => -3.1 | 28.4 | 32.3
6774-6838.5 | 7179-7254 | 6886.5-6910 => -0.1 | 22.4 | 30.8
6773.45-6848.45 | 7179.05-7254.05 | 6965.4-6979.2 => -3.5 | 22.5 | 30.9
